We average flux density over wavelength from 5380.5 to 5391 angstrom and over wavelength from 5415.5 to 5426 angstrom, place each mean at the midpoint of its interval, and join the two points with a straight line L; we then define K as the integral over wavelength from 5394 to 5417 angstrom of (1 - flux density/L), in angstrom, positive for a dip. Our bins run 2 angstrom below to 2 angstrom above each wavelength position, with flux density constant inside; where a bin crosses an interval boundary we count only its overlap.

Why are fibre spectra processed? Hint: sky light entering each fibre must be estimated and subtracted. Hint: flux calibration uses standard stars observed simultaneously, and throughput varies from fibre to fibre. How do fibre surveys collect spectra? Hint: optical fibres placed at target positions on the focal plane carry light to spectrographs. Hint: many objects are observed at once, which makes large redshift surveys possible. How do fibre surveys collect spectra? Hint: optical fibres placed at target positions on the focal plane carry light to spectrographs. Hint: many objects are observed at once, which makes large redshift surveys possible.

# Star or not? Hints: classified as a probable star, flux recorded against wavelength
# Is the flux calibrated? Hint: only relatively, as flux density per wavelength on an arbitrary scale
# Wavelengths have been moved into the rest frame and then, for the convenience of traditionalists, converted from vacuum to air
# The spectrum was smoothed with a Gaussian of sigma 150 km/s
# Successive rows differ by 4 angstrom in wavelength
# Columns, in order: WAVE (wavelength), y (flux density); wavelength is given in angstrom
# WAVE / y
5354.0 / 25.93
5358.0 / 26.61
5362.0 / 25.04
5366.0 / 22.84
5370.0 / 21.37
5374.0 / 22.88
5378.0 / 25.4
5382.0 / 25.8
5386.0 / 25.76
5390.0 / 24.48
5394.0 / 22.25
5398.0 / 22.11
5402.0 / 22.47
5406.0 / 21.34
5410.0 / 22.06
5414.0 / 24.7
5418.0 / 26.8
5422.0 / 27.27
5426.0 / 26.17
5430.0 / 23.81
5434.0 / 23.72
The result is 3.1 angstrom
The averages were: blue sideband 25.4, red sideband 26.8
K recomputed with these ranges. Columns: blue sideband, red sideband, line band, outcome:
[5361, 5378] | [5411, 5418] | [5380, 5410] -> 0.97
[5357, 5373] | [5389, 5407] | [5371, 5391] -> -1.37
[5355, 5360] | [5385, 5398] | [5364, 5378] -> 1.41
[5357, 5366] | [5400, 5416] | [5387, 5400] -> 0.14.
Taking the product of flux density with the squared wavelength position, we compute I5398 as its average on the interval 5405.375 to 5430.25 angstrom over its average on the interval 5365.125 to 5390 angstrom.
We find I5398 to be 1.0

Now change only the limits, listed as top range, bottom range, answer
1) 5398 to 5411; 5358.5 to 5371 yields 0.94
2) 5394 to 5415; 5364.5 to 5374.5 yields 1.02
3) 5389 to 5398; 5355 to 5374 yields 0.97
